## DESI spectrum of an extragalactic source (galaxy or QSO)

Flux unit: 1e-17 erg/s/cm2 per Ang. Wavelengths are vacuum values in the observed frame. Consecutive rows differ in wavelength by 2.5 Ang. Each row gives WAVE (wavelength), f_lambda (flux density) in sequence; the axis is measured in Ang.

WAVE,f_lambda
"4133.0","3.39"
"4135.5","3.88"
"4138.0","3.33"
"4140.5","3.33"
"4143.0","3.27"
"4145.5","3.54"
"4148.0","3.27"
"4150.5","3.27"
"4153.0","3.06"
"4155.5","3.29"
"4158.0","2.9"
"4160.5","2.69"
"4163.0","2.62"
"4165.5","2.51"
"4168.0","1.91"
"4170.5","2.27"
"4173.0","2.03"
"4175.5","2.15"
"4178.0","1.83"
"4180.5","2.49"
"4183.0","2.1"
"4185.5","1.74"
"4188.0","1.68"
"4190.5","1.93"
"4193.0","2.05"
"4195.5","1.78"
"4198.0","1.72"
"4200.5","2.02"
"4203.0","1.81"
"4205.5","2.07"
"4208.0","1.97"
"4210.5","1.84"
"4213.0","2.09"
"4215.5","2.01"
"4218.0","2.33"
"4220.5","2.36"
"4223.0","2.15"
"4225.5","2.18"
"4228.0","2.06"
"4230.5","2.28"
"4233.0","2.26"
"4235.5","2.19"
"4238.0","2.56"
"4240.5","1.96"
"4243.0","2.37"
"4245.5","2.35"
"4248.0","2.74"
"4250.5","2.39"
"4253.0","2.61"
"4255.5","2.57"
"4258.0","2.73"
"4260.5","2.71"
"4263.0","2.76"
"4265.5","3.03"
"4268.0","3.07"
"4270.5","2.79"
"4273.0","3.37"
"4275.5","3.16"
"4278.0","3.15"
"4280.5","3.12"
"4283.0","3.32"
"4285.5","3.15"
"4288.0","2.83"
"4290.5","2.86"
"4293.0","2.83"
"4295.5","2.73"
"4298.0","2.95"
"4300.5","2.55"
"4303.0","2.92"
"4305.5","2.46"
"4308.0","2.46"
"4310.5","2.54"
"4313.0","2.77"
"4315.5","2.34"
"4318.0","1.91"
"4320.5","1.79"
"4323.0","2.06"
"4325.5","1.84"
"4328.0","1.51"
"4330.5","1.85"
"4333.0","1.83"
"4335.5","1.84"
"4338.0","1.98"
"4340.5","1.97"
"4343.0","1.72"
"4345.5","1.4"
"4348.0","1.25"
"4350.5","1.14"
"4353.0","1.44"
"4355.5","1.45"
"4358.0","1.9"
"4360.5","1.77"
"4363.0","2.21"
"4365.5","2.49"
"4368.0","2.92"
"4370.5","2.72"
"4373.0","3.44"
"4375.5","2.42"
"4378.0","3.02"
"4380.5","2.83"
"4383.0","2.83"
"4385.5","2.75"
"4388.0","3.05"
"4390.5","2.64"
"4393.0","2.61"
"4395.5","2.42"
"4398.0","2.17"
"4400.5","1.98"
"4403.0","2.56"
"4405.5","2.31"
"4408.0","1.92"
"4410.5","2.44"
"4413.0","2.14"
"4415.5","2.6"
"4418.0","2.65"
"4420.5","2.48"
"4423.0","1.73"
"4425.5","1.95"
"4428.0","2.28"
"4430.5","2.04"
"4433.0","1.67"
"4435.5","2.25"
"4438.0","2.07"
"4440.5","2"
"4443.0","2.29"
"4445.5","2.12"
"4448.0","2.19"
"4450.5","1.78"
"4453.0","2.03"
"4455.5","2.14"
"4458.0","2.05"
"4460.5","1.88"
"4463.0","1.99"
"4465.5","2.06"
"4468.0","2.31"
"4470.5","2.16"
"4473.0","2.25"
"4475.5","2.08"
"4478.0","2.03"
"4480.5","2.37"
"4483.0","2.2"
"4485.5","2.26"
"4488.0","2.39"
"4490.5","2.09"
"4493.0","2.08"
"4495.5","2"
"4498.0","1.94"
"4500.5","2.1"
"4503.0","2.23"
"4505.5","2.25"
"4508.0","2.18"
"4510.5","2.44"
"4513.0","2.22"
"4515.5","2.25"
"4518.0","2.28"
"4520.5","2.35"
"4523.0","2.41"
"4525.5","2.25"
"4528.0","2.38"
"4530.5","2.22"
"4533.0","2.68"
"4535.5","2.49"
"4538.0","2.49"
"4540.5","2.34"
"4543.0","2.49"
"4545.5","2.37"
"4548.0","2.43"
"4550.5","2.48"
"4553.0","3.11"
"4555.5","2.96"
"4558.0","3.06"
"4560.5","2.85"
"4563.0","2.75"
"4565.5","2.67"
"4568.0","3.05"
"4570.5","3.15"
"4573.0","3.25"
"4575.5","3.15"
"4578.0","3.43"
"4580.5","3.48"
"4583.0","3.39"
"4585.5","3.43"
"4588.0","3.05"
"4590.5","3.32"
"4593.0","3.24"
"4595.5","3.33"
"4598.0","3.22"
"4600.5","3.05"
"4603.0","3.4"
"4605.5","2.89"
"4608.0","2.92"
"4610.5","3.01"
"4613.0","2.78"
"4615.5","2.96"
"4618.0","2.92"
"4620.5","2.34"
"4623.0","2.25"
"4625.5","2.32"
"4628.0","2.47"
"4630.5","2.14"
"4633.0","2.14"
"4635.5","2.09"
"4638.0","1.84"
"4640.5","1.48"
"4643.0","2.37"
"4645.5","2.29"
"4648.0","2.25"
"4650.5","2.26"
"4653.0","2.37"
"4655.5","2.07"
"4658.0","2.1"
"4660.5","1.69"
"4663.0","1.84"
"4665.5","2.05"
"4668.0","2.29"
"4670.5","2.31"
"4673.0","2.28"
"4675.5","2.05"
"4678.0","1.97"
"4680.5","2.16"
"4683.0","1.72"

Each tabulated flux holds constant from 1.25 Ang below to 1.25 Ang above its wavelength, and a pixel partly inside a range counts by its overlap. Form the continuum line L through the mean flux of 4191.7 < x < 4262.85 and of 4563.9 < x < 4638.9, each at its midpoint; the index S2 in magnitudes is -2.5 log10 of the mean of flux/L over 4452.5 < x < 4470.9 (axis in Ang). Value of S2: 0.26 mag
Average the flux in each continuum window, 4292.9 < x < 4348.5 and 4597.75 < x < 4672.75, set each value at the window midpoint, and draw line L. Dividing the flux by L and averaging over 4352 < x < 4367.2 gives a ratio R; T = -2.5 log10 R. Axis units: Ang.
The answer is 0.14 mag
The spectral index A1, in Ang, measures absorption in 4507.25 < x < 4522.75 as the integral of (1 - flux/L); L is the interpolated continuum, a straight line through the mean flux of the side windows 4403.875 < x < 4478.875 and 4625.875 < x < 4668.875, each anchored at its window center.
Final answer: -1.3 Ang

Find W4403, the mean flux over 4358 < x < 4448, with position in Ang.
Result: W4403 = 2.38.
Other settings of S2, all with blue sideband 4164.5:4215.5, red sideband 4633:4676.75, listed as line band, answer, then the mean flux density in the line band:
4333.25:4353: 0.25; 1.61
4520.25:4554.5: -0.19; 2.47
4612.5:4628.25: -0.23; 2.57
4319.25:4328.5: 0.11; 1.82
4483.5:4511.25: -0.06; 2.17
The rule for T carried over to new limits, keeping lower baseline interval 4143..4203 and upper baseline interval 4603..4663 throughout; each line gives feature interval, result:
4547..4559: -0.188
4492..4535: 0.052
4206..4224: 0.137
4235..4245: 0.049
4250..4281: -0.208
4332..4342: 0.243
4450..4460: 0.180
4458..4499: 0.116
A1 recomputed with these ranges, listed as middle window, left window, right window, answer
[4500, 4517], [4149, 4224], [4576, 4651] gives 2.4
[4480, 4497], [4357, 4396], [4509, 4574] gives 2.7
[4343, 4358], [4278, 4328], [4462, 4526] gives 6.5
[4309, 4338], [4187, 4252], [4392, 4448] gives 1.9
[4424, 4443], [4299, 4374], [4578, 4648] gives 2.2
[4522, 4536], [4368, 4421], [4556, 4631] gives 2.2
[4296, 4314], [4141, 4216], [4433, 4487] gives -3.4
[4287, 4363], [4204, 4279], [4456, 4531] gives 9.1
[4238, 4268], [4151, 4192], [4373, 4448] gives -3.0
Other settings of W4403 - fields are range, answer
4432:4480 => 2.08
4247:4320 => 2.78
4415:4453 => 2.13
